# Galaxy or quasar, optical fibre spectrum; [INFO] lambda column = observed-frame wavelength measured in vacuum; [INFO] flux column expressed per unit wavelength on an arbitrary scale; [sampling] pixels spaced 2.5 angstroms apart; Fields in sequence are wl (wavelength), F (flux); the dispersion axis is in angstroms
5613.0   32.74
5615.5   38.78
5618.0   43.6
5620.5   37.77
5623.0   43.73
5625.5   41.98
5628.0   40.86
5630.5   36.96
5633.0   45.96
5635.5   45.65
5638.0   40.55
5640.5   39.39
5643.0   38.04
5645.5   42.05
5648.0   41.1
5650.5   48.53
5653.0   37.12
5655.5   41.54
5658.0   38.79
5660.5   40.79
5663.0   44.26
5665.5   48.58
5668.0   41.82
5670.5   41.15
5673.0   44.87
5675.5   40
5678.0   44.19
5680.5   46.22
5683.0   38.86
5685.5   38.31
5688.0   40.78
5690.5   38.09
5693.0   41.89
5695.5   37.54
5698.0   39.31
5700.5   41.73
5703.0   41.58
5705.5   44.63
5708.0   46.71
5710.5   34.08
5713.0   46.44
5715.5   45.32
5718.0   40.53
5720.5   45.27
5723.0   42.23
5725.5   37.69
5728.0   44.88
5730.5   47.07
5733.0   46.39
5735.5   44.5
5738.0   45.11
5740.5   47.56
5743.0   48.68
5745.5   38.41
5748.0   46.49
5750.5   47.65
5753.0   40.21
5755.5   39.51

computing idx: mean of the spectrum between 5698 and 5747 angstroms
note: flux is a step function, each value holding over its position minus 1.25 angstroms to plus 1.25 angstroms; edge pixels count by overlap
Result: 43.5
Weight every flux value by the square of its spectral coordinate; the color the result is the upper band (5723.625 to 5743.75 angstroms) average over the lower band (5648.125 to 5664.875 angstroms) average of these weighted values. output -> 1.10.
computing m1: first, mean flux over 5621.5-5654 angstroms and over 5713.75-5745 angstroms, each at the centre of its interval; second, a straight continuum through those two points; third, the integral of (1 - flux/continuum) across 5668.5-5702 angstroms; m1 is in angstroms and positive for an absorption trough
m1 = 1.6 angstroms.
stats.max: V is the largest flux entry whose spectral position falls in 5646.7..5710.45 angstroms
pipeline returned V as 48.58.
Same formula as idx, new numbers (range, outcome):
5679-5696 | 40.4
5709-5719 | 41.7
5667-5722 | 41.8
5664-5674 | 44.1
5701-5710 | 43.2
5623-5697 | 41.6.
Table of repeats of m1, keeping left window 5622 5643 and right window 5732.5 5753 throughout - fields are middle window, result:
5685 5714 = 1.9 angstroms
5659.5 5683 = -0.2 angstroms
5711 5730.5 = 0.6 angstroms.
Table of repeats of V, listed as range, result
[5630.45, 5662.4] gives 48.53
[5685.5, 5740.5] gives 47.56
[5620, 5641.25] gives 45.96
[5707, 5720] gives 46.71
